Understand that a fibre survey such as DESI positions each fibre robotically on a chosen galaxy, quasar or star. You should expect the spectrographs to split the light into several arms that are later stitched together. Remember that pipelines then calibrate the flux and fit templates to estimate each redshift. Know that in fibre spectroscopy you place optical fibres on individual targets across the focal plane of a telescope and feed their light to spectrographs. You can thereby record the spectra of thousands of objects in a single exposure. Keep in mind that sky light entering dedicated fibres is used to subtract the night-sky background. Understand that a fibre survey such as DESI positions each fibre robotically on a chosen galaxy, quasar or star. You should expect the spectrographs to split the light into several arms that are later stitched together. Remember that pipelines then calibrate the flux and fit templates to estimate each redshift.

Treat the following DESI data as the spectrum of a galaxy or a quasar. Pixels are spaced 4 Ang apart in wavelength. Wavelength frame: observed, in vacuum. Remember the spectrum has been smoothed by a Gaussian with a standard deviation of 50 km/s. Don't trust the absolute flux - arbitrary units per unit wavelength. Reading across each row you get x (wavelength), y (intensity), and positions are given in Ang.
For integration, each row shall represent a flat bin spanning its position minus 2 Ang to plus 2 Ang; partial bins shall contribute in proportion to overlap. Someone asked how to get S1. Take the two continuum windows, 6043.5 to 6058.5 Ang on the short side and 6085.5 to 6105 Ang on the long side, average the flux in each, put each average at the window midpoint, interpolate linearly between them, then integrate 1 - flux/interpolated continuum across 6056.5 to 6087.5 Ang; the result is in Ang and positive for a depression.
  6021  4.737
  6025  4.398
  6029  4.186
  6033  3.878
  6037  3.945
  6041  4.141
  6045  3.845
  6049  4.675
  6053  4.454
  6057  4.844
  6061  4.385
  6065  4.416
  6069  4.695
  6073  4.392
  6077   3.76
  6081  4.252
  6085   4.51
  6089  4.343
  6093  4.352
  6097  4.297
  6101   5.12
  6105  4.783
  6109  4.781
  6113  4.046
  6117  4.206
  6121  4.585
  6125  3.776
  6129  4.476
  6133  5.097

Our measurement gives 0.8 Ang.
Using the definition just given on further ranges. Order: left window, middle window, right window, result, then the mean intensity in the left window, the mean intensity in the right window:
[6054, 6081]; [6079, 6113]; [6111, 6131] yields -1.7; 4.4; 4.22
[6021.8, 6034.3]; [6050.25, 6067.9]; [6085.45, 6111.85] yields -0.6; 4.23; 4.59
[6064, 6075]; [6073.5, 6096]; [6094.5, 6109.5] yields 1.7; 4.51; 4.73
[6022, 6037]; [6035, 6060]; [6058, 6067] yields 0.0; 4.17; 4.45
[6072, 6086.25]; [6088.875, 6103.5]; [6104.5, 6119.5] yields -0.8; 4.2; 4.43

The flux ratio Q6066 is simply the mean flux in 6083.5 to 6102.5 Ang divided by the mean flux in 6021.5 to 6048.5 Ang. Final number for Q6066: 1.1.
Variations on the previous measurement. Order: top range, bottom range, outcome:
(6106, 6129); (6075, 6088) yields 1.03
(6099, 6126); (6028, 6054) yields 1.08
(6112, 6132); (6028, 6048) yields 1.06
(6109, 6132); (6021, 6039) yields 1.03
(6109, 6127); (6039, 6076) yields 0.96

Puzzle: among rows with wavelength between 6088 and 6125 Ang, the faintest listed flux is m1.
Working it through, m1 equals 3.776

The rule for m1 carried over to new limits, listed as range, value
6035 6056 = 3.845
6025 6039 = 3.878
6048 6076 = 4.385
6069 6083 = 3.76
